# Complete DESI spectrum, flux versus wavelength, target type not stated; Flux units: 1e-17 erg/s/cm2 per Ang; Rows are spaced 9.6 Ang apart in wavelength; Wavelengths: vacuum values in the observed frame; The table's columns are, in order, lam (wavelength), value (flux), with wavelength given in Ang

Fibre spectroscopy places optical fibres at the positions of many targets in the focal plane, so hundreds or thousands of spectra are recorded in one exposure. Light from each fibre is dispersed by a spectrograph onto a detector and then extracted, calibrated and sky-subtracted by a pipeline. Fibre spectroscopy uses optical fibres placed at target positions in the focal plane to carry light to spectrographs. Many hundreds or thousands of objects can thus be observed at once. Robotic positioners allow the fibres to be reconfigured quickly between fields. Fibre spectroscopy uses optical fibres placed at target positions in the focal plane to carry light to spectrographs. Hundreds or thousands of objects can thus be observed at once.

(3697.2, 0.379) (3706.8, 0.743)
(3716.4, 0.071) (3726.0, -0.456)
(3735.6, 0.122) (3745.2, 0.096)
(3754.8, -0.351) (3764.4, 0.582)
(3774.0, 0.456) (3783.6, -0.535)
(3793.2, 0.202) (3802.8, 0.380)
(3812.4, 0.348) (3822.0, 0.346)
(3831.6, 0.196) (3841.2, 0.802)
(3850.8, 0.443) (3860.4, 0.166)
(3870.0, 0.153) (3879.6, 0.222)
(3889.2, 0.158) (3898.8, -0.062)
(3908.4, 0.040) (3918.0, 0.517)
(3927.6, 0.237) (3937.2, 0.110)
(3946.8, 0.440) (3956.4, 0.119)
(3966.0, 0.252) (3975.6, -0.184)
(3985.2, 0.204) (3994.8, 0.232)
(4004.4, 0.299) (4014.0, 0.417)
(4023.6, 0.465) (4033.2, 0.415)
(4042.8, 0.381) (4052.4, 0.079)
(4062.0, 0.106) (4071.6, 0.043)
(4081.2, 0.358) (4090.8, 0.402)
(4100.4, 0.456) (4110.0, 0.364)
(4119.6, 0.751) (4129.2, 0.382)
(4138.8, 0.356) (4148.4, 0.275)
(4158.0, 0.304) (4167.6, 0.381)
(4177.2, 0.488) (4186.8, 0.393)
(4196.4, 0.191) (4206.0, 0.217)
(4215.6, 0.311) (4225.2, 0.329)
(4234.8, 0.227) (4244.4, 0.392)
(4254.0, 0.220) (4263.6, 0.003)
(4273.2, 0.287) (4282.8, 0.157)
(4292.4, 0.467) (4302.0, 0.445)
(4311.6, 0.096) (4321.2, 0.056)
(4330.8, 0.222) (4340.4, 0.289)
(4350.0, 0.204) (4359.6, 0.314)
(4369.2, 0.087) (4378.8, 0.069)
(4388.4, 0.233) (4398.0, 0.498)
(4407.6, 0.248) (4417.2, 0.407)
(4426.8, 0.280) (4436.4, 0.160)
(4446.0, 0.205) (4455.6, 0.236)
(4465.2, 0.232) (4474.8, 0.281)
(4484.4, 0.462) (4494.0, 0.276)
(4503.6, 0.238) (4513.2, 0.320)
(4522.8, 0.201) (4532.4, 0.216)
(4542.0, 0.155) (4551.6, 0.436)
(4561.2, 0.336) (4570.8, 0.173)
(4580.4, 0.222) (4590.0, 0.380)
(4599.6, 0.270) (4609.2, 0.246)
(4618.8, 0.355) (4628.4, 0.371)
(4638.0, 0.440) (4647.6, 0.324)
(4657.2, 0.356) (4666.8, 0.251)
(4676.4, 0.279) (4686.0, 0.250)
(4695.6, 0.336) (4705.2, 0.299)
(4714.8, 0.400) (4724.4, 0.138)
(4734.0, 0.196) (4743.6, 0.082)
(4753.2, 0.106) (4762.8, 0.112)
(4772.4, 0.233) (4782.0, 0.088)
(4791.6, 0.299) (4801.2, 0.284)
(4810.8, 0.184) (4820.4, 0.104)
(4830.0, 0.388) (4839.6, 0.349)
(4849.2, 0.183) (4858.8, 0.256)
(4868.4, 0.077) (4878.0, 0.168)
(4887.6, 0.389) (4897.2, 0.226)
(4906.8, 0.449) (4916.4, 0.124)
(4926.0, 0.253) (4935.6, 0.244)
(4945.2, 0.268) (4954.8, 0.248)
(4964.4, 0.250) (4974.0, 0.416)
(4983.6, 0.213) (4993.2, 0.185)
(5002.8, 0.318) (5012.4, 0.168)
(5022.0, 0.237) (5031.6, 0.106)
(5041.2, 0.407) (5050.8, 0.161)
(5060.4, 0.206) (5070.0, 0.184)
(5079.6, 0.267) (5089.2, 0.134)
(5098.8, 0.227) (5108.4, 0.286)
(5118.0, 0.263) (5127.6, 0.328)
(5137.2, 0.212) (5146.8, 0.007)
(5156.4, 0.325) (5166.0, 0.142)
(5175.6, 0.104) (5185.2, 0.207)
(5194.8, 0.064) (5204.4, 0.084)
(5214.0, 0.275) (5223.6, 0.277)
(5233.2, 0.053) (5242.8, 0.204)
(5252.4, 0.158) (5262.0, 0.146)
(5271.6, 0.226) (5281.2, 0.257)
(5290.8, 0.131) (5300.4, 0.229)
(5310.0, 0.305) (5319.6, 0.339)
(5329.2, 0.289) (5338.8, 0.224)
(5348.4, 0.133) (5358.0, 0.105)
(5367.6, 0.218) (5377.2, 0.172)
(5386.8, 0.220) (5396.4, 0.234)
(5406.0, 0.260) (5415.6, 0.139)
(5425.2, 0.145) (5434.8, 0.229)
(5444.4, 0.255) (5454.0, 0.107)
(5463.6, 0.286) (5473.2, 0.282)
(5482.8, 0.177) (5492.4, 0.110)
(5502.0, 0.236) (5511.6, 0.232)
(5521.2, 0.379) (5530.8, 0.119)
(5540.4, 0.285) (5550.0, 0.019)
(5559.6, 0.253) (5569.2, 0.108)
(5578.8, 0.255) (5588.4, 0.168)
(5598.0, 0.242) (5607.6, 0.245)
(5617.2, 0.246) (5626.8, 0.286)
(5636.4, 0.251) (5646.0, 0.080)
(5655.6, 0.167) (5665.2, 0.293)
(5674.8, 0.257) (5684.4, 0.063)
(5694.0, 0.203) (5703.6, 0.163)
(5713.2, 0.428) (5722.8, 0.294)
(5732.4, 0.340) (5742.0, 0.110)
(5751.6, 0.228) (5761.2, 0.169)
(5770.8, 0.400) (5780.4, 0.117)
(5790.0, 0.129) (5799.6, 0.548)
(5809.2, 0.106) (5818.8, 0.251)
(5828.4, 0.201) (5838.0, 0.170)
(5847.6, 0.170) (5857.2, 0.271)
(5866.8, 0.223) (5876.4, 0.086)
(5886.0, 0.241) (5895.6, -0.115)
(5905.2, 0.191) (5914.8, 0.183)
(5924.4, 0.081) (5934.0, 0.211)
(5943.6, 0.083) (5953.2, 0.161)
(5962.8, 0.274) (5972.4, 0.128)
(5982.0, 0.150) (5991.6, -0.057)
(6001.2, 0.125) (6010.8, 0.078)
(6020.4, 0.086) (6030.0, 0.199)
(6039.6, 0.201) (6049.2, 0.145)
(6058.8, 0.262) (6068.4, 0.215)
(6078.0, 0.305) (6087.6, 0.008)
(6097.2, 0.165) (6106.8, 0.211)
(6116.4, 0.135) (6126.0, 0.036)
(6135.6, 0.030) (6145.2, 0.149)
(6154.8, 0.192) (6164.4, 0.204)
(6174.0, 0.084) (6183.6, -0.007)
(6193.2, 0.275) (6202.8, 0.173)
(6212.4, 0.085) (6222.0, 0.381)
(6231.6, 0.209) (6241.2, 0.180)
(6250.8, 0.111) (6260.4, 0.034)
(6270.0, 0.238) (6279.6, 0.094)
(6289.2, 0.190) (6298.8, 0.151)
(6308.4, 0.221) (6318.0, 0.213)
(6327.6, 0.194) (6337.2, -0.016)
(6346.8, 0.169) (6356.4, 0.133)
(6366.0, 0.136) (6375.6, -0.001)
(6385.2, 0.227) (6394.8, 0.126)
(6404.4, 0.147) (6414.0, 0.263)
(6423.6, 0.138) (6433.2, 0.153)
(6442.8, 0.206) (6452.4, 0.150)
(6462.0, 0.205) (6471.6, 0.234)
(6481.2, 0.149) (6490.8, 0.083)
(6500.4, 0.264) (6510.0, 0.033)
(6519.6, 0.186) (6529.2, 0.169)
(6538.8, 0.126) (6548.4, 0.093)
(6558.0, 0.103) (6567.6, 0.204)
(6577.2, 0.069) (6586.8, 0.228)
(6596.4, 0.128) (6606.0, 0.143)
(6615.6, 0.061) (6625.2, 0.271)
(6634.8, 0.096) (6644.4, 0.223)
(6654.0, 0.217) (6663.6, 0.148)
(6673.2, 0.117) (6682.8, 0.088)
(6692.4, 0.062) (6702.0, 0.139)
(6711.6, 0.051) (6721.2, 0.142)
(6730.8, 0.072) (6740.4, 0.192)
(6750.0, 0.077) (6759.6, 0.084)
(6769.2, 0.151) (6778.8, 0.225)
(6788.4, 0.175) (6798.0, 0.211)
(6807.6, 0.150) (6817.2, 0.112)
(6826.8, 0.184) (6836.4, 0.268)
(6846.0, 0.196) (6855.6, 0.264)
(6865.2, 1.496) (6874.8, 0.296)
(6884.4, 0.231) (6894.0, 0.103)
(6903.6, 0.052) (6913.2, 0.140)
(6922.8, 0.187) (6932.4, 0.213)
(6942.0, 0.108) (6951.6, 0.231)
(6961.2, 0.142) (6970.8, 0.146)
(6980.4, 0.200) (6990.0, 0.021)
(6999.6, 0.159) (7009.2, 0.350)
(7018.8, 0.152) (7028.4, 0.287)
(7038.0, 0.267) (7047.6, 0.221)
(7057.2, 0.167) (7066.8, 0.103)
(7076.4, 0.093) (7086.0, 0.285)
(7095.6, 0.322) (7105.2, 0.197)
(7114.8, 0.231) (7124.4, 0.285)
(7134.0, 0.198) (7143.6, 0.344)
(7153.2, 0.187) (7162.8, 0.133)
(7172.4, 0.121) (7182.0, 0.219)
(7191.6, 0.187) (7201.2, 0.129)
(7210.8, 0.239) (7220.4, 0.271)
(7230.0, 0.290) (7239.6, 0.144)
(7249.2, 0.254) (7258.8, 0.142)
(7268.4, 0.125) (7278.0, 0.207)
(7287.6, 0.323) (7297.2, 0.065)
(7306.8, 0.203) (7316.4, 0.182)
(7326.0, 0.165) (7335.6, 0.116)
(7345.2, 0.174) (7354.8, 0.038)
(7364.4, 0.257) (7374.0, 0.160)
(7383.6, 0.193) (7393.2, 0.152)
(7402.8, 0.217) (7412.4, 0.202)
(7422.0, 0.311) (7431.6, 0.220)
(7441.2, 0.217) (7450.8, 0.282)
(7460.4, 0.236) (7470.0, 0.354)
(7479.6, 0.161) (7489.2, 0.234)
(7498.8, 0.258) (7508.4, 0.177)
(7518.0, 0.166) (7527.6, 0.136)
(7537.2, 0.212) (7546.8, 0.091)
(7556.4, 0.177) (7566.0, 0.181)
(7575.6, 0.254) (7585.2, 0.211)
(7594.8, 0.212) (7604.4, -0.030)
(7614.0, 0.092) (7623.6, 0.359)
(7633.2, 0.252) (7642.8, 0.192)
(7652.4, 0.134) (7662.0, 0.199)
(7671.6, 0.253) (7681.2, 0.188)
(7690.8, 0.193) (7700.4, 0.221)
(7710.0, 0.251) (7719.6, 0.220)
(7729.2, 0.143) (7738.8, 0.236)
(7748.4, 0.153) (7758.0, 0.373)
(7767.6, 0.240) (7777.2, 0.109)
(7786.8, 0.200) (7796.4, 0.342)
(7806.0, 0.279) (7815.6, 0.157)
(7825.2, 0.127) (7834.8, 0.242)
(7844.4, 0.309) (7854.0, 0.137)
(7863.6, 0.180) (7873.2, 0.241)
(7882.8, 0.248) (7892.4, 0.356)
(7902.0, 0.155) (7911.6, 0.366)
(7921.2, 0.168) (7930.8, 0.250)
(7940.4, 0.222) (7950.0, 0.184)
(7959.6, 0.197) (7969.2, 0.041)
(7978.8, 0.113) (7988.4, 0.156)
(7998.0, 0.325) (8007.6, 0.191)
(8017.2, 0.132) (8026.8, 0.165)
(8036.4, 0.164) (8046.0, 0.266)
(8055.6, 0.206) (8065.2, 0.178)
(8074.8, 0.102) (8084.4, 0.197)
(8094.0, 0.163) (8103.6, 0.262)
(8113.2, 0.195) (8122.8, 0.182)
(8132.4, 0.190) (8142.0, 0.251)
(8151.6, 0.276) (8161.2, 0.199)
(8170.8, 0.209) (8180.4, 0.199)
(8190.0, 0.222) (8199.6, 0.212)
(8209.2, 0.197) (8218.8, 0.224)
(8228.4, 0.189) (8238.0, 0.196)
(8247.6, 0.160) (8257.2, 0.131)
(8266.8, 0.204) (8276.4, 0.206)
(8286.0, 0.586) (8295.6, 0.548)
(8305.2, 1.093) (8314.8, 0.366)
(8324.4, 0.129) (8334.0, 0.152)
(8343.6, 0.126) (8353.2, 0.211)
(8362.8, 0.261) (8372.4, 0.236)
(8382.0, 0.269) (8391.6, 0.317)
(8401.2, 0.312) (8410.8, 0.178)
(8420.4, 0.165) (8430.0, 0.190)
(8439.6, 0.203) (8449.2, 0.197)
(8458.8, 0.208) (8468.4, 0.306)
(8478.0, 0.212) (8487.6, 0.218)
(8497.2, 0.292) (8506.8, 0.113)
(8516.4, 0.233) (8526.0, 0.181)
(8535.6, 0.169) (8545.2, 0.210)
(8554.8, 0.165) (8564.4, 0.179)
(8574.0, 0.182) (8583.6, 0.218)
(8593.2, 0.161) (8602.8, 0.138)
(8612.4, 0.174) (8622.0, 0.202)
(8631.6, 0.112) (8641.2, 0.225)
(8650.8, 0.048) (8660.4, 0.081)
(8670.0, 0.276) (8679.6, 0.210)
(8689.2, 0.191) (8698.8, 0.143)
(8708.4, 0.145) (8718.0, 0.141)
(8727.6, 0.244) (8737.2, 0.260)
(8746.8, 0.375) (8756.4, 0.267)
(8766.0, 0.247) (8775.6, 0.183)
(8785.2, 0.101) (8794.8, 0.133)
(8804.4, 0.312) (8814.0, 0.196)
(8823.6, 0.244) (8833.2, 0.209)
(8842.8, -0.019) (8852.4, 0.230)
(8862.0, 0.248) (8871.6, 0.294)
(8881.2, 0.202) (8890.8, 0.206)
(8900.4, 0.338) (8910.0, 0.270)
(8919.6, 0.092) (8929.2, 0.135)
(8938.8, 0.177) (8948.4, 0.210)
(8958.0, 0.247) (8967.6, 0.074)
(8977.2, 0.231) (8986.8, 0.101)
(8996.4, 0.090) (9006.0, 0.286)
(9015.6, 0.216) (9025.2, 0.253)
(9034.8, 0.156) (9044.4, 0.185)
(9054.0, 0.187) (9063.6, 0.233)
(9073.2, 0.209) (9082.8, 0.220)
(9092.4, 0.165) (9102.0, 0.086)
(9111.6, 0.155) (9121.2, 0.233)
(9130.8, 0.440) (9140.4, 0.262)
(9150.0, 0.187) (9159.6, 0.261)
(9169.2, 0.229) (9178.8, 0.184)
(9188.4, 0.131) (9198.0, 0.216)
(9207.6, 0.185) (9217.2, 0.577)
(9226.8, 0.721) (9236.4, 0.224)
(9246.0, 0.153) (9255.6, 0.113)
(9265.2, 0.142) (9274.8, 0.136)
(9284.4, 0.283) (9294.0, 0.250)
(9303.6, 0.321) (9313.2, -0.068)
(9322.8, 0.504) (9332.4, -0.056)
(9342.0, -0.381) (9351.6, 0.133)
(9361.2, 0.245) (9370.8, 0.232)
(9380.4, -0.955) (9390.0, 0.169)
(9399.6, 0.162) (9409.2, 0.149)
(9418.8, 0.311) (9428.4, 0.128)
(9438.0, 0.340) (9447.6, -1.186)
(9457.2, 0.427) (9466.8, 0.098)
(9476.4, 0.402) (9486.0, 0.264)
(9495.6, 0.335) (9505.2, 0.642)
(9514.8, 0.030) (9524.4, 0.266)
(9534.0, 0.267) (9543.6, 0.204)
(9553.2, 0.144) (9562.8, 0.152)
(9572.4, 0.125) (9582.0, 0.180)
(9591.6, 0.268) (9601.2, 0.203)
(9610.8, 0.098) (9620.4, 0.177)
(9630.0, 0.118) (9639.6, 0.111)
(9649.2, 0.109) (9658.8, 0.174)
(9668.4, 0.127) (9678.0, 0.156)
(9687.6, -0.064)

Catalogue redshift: 0.841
